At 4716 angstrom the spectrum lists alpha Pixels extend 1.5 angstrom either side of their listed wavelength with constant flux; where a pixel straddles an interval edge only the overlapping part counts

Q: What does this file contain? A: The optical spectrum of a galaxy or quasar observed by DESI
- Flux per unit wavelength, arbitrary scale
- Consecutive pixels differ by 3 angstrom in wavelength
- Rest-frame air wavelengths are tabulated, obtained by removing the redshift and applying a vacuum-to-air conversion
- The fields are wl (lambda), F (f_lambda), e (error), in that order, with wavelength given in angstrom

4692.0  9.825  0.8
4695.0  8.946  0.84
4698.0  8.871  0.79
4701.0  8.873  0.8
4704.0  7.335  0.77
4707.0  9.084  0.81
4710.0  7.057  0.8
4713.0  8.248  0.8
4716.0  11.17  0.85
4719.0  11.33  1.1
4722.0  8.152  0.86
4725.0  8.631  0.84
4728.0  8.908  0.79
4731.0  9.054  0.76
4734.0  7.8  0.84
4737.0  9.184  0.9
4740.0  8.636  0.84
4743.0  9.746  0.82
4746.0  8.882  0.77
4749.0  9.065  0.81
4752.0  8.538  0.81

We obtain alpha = 11.17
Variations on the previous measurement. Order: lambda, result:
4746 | 8.882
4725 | 8.631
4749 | 9.065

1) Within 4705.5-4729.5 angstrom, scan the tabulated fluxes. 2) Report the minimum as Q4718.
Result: 7.057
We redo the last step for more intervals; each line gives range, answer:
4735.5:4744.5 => 8.636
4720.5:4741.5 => 7.8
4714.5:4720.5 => 11.17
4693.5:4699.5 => 8.871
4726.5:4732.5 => 8.908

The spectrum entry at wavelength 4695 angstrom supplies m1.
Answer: 8.946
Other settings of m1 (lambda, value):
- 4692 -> 9.825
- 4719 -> 11.33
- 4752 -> 8.538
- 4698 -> 8.871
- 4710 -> 7.057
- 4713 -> 8.248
